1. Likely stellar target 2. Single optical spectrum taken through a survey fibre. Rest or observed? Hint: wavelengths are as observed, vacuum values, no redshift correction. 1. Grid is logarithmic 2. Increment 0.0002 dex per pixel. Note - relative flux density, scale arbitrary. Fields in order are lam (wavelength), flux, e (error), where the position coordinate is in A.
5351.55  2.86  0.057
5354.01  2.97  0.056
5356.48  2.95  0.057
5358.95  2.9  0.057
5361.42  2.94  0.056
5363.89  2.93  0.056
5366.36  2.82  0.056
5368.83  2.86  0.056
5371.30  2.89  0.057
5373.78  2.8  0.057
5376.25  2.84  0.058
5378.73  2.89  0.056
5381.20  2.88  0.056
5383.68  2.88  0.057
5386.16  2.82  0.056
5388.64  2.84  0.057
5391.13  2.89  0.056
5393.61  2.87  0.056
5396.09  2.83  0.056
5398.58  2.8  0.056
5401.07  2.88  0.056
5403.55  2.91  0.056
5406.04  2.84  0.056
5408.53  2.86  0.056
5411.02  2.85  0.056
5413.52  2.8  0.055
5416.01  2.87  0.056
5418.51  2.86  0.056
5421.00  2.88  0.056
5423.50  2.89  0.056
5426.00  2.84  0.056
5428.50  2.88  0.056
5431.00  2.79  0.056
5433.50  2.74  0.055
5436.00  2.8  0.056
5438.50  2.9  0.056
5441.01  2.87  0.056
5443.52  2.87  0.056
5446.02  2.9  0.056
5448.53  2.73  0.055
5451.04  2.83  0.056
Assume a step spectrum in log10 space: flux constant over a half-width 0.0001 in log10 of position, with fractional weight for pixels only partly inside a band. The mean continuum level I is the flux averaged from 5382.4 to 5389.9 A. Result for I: 2.84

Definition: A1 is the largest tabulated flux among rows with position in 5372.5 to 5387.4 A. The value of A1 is 2.89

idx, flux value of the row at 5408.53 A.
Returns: 2.86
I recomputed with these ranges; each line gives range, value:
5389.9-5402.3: 2.85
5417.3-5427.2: 2.87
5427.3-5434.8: 2.8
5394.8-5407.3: 2.85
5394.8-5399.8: 2.82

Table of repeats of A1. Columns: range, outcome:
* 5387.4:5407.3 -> 2.91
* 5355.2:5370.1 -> 2.95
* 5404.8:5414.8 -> 2.86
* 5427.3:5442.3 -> 2.9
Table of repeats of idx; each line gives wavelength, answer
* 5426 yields 2.84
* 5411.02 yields 2.85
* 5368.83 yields 2.86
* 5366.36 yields 2.82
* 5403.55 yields 2.91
